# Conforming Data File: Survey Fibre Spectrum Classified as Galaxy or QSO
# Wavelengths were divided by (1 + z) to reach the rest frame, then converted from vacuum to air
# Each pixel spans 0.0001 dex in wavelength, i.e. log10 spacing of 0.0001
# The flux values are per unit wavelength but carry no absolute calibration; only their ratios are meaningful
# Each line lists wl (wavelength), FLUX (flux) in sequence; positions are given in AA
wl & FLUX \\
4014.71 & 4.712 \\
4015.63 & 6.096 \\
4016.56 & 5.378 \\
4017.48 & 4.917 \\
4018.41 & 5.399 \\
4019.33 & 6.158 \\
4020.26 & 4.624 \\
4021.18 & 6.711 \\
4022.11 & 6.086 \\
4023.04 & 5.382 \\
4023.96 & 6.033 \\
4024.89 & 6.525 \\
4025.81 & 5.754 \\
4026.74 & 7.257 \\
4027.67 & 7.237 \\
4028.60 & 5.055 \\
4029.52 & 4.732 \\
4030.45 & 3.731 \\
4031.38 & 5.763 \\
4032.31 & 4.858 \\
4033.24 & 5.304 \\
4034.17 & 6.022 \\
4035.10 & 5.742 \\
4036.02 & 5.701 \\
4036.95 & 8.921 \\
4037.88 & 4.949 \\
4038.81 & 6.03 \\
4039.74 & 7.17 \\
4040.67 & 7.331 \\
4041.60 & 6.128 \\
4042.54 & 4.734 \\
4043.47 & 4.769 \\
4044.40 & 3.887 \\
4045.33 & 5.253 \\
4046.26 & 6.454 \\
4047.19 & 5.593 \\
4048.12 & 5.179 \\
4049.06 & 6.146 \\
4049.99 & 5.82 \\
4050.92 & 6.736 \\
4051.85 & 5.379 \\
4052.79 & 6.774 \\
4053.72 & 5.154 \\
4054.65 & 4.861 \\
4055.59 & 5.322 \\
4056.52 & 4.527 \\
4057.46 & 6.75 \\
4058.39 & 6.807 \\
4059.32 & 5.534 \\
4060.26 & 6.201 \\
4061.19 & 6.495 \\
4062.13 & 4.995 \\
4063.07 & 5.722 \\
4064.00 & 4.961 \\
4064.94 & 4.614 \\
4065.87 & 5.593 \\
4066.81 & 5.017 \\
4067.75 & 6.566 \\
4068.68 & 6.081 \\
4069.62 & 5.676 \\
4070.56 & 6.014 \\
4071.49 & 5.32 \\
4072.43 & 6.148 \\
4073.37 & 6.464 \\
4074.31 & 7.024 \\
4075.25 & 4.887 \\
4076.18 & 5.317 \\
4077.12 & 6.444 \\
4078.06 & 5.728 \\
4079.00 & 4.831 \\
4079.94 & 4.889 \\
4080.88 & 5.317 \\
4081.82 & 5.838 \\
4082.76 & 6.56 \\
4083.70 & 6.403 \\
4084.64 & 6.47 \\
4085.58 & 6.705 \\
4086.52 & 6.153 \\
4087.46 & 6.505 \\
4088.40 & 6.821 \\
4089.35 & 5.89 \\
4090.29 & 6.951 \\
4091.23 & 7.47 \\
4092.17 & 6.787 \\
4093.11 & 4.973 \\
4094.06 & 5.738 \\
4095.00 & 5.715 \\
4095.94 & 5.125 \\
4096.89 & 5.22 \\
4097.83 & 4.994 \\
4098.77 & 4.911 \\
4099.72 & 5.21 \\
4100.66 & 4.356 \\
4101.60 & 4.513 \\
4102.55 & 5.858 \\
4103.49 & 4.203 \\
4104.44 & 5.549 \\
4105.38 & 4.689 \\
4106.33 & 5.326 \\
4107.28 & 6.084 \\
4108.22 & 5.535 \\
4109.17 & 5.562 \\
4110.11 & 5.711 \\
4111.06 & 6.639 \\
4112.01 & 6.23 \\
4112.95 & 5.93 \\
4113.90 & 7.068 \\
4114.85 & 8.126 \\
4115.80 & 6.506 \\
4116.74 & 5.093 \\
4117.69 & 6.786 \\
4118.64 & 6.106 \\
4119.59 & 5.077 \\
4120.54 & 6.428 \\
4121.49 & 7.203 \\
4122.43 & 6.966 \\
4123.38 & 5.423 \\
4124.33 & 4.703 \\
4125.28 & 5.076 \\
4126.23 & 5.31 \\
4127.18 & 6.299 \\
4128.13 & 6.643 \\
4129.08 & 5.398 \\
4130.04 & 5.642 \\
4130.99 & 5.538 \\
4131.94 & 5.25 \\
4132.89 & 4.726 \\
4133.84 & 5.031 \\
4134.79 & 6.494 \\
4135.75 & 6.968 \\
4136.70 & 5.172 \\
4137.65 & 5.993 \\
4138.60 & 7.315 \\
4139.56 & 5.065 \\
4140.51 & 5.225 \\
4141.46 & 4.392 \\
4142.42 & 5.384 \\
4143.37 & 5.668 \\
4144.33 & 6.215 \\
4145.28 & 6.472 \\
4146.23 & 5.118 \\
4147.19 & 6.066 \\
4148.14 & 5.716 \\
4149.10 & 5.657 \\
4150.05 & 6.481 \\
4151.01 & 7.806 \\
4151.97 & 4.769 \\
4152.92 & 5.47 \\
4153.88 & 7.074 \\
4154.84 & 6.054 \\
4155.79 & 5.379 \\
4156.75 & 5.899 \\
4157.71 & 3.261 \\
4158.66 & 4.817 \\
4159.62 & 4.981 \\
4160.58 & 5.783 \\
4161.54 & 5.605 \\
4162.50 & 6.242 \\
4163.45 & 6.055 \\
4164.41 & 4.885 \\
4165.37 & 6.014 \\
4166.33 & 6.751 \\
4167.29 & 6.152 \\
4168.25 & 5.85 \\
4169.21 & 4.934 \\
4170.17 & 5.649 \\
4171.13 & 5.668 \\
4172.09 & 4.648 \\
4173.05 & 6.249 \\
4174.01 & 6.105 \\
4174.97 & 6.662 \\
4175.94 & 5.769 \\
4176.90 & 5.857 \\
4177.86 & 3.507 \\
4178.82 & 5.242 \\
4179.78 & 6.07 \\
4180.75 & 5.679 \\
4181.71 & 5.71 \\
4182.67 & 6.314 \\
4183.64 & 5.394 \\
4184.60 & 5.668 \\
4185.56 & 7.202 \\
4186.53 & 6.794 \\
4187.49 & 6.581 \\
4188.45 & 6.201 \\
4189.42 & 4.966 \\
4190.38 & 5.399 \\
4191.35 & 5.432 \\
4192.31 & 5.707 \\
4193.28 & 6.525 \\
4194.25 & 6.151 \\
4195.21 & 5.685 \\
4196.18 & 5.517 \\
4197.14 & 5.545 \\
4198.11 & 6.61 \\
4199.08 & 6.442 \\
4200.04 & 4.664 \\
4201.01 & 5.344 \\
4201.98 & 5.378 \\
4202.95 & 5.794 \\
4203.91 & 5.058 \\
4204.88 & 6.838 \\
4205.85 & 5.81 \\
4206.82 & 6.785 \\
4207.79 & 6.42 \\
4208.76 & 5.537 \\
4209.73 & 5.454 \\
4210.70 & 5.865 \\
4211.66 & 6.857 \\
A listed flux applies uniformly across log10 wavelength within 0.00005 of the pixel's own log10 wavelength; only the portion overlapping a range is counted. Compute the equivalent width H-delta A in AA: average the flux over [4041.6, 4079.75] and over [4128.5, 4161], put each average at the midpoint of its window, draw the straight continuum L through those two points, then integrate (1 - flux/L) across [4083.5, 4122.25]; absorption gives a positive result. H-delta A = -1.9 AA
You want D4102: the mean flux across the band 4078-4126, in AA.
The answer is 5.84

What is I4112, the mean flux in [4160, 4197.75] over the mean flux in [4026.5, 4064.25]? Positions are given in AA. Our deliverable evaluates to 1.01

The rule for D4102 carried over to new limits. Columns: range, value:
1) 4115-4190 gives 5.78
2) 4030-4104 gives 5.73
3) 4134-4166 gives 5.74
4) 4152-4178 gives 5.62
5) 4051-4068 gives 5.64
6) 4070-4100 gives 5.9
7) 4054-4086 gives 5.76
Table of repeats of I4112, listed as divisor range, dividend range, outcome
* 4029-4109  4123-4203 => 1.00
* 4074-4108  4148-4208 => 1.02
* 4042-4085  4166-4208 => 1.03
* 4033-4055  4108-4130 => 1.04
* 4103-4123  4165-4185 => 0.95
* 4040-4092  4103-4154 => 1.00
